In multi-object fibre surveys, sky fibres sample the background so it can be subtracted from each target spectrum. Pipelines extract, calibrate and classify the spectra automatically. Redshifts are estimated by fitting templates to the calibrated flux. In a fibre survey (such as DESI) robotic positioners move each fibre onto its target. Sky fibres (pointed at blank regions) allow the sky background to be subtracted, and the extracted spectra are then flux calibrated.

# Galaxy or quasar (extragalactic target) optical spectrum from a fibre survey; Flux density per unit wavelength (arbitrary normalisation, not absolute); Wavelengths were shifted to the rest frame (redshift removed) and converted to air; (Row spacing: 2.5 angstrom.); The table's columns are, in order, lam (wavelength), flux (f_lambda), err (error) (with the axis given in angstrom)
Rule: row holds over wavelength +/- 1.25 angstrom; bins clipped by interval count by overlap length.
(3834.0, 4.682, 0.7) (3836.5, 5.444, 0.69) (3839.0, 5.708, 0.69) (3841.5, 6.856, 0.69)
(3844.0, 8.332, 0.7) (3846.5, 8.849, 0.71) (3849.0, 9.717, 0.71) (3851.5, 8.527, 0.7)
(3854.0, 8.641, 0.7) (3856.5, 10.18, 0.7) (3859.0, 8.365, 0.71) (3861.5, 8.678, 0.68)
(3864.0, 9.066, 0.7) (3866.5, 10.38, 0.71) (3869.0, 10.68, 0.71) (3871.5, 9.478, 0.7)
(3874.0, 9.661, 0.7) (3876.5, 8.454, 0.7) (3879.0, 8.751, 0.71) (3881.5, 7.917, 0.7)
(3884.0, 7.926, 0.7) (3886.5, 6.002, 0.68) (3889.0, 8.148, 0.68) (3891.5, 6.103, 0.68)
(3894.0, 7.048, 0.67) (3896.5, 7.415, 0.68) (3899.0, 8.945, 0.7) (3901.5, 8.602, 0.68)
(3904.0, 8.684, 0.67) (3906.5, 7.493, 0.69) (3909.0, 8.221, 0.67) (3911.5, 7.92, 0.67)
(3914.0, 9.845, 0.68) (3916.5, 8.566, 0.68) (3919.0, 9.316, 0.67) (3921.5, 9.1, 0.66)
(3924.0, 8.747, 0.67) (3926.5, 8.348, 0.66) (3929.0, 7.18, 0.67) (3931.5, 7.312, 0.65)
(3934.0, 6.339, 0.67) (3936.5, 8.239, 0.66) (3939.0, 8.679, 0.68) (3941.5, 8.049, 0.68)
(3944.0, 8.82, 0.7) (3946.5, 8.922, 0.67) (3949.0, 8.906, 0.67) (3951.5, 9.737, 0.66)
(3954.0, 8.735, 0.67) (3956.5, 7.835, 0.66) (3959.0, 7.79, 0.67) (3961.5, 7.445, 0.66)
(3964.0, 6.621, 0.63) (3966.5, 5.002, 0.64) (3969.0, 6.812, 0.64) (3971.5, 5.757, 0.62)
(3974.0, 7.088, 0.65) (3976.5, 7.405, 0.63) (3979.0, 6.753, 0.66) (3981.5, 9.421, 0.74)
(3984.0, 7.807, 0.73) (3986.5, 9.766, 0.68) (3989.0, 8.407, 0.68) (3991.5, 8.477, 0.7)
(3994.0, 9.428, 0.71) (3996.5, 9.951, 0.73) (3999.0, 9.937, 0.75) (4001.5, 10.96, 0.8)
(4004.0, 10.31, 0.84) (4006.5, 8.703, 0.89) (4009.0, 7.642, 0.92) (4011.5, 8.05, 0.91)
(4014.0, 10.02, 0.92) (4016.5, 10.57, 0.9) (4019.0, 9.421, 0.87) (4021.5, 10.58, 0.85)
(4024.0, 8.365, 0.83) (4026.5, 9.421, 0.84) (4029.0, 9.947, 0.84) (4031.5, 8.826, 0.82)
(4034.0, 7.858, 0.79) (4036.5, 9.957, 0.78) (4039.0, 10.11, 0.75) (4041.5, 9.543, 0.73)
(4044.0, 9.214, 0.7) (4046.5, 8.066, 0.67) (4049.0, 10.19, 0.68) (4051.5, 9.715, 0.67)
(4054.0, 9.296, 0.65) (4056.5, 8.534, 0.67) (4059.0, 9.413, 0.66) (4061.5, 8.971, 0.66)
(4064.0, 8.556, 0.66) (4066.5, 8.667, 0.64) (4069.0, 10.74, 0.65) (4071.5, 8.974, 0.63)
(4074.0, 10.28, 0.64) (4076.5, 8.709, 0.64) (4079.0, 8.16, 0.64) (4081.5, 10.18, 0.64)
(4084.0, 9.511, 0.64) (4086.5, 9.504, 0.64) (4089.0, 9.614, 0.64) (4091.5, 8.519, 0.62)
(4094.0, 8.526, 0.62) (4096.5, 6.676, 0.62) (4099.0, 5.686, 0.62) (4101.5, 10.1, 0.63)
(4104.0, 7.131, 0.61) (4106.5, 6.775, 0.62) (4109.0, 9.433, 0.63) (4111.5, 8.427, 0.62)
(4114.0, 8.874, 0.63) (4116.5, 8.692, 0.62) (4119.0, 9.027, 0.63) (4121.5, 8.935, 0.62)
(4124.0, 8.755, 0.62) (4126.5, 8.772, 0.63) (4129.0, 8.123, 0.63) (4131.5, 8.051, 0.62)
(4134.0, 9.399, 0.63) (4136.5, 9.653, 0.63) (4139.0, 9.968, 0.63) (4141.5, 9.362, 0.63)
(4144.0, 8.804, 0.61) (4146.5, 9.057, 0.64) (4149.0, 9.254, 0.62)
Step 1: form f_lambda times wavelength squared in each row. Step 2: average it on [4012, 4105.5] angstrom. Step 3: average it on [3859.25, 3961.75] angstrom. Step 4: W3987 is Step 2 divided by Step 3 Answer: 1.2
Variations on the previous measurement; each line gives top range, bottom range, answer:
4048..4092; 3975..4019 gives 1.07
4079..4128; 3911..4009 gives 1.11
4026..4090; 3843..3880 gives 1.12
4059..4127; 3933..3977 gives 1.22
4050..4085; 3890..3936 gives 1.24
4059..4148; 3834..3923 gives 1.19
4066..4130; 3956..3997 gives 1.20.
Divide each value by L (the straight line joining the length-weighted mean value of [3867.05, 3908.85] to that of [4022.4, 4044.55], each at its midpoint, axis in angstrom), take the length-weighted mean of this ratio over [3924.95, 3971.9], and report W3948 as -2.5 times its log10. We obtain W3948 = 0.12 mag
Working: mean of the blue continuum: 8.24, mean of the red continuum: 9.27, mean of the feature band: 7.75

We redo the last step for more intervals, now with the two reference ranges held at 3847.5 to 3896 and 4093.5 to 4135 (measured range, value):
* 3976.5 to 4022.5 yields -0.09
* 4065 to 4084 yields -0.13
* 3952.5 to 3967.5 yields 0.16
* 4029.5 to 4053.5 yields -0.11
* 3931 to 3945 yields 0.08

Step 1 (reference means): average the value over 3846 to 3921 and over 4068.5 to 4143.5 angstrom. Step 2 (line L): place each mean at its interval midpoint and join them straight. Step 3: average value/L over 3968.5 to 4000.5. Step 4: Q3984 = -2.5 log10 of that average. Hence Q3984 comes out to 0.05 mag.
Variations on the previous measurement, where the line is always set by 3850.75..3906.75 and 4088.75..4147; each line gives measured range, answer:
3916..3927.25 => -0.04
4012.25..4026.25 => -0.14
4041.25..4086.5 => -0.09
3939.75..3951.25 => -0.03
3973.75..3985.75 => 0.09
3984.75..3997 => -0.07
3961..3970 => 0.32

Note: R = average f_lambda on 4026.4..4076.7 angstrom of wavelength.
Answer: 9.29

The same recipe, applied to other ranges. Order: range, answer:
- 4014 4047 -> 9.43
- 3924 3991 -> 7.84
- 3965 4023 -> 8.61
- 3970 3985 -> 7.36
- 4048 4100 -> 8.98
